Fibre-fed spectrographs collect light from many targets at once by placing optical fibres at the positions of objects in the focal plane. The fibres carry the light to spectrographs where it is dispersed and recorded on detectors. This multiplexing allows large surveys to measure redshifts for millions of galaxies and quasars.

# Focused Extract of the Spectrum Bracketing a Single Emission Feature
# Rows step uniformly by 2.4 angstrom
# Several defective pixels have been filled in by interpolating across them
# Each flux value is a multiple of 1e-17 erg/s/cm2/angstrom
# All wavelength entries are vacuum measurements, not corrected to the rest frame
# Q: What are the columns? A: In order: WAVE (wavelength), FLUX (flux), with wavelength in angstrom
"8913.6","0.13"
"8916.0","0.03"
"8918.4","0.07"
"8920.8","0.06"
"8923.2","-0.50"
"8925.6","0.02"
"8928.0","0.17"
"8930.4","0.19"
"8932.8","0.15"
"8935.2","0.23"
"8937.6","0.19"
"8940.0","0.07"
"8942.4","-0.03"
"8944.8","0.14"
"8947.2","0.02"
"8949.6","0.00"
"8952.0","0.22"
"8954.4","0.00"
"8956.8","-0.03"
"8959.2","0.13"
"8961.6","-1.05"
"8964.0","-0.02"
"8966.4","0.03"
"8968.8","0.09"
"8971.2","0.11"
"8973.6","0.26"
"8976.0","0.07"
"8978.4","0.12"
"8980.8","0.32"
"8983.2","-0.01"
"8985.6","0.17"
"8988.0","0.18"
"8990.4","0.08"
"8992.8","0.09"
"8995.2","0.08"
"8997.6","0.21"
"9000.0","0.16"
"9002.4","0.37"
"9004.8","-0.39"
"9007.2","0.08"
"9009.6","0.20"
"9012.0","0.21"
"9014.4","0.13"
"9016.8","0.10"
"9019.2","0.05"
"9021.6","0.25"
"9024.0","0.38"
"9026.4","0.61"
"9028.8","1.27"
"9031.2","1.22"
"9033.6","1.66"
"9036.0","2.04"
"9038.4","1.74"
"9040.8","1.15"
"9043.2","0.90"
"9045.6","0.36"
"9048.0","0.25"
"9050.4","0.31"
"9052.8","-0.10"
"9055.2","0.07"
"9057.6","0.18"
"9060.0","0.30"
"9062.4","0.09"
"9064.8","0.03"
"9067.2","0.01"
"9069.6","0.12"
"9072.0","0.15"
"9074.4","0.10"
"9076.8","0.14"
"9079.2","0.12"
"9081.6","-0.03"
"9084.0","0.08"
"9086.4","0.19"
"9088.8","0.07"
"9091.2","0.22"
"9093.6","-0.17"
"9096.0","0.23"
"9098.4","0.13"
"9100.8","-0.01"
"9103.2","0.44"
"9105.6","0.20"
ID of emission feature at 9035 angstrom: [O II]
